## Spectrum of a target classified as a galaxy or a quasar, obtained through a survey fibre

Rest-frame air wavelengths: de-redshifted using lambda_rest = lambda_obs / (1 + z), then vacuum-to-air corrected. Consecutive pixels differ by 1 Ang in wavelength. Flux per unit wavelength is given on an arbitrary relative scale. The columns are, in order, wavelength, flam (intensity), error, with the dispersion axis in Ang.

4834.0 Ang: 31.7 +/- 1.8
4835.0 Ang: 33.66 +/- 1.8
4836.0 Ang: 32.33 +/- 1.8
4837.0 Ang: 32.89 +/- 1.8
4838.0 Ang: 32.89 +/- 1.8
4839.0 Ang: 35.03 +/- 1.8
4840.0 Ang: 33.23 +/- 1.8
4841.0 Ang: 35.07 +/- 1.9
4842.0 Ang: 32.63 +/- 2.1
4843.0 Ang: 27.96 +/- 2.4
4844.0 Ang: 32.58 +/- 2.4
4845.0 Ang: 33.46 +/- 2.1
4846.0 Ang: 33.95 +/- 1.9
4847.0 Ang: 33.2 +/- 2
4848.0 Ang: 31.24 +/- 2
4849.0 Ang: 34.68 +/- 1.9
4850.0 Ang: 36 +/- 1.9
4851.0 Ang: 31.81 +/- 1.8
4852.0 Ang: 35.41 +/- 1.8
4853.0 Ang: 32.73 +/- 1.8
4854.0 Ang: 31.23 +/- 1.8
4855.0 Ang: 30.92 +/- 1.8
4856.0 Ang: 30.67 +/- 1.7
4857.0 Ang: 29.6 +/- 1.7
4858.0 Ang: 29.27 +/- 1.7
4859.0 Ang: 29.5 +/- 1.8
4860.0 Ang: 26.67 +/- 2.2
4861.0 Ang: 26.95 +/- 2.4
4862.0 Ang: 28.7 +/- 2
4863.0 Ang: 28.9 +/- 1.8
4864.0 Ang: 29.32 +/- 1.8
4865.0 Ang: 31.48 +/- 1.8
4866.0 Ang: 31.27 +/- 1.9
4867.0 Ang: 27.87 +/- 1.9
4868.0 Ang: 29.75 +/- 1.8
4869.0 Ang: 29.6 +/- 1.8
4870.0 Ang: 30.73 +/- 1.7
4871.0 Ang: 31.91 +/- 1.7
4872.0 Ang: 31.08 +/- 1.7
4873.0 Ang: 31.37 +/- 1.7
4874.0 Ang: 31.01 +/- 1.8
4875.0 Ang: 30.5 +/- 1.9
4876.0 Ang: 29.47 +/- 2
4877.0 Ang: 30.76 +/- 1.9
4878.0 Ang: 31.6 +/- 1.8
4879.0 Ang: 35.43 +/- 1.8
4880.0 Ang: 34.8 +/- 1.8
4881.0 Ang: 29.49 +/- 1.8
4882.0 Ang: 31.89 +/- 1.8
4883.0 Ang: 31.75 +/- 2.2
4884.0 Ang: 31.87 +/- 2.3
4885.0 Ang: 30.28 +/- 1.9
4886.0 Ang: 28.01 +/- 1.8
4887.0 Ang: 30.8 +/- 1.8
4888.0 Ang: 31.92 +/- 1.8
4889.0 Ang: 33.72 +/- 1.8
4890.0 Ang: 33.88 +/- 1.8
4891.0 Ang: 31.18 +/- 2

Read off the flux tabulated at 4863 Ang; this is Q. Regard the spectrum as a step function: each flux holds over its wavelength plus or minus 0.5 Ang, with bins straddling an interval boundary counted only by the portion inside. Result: 28.9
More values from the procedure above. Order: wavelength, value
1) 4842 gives 32.63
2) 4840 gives 33.23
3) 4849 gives 34.68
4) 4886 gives 28.01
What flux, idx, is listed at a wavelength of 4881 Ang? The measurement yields 29.49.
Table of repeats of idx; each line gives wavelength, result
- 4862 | 28.7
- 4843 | 27.96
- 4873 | 31.37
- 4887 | 30.8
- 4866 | 31.27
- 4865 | 31.48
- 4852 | 35.41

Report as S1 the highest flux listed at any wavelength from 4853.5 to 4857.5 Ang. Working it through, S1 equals 31.23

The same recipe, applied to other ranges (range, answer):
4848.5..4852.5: 36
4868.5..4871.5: 31.91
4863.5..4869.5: 31.48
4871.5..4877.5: 31.37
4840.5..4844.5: 35.07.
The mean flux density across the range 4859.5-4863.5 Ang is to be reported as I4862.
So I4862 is 27.8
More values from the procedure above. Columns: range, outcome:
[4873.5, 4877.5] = 30.4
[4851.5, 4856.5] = 32.2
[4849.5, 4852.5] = 34.4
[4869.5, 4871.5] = 31.3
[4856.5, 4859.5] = 29.5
